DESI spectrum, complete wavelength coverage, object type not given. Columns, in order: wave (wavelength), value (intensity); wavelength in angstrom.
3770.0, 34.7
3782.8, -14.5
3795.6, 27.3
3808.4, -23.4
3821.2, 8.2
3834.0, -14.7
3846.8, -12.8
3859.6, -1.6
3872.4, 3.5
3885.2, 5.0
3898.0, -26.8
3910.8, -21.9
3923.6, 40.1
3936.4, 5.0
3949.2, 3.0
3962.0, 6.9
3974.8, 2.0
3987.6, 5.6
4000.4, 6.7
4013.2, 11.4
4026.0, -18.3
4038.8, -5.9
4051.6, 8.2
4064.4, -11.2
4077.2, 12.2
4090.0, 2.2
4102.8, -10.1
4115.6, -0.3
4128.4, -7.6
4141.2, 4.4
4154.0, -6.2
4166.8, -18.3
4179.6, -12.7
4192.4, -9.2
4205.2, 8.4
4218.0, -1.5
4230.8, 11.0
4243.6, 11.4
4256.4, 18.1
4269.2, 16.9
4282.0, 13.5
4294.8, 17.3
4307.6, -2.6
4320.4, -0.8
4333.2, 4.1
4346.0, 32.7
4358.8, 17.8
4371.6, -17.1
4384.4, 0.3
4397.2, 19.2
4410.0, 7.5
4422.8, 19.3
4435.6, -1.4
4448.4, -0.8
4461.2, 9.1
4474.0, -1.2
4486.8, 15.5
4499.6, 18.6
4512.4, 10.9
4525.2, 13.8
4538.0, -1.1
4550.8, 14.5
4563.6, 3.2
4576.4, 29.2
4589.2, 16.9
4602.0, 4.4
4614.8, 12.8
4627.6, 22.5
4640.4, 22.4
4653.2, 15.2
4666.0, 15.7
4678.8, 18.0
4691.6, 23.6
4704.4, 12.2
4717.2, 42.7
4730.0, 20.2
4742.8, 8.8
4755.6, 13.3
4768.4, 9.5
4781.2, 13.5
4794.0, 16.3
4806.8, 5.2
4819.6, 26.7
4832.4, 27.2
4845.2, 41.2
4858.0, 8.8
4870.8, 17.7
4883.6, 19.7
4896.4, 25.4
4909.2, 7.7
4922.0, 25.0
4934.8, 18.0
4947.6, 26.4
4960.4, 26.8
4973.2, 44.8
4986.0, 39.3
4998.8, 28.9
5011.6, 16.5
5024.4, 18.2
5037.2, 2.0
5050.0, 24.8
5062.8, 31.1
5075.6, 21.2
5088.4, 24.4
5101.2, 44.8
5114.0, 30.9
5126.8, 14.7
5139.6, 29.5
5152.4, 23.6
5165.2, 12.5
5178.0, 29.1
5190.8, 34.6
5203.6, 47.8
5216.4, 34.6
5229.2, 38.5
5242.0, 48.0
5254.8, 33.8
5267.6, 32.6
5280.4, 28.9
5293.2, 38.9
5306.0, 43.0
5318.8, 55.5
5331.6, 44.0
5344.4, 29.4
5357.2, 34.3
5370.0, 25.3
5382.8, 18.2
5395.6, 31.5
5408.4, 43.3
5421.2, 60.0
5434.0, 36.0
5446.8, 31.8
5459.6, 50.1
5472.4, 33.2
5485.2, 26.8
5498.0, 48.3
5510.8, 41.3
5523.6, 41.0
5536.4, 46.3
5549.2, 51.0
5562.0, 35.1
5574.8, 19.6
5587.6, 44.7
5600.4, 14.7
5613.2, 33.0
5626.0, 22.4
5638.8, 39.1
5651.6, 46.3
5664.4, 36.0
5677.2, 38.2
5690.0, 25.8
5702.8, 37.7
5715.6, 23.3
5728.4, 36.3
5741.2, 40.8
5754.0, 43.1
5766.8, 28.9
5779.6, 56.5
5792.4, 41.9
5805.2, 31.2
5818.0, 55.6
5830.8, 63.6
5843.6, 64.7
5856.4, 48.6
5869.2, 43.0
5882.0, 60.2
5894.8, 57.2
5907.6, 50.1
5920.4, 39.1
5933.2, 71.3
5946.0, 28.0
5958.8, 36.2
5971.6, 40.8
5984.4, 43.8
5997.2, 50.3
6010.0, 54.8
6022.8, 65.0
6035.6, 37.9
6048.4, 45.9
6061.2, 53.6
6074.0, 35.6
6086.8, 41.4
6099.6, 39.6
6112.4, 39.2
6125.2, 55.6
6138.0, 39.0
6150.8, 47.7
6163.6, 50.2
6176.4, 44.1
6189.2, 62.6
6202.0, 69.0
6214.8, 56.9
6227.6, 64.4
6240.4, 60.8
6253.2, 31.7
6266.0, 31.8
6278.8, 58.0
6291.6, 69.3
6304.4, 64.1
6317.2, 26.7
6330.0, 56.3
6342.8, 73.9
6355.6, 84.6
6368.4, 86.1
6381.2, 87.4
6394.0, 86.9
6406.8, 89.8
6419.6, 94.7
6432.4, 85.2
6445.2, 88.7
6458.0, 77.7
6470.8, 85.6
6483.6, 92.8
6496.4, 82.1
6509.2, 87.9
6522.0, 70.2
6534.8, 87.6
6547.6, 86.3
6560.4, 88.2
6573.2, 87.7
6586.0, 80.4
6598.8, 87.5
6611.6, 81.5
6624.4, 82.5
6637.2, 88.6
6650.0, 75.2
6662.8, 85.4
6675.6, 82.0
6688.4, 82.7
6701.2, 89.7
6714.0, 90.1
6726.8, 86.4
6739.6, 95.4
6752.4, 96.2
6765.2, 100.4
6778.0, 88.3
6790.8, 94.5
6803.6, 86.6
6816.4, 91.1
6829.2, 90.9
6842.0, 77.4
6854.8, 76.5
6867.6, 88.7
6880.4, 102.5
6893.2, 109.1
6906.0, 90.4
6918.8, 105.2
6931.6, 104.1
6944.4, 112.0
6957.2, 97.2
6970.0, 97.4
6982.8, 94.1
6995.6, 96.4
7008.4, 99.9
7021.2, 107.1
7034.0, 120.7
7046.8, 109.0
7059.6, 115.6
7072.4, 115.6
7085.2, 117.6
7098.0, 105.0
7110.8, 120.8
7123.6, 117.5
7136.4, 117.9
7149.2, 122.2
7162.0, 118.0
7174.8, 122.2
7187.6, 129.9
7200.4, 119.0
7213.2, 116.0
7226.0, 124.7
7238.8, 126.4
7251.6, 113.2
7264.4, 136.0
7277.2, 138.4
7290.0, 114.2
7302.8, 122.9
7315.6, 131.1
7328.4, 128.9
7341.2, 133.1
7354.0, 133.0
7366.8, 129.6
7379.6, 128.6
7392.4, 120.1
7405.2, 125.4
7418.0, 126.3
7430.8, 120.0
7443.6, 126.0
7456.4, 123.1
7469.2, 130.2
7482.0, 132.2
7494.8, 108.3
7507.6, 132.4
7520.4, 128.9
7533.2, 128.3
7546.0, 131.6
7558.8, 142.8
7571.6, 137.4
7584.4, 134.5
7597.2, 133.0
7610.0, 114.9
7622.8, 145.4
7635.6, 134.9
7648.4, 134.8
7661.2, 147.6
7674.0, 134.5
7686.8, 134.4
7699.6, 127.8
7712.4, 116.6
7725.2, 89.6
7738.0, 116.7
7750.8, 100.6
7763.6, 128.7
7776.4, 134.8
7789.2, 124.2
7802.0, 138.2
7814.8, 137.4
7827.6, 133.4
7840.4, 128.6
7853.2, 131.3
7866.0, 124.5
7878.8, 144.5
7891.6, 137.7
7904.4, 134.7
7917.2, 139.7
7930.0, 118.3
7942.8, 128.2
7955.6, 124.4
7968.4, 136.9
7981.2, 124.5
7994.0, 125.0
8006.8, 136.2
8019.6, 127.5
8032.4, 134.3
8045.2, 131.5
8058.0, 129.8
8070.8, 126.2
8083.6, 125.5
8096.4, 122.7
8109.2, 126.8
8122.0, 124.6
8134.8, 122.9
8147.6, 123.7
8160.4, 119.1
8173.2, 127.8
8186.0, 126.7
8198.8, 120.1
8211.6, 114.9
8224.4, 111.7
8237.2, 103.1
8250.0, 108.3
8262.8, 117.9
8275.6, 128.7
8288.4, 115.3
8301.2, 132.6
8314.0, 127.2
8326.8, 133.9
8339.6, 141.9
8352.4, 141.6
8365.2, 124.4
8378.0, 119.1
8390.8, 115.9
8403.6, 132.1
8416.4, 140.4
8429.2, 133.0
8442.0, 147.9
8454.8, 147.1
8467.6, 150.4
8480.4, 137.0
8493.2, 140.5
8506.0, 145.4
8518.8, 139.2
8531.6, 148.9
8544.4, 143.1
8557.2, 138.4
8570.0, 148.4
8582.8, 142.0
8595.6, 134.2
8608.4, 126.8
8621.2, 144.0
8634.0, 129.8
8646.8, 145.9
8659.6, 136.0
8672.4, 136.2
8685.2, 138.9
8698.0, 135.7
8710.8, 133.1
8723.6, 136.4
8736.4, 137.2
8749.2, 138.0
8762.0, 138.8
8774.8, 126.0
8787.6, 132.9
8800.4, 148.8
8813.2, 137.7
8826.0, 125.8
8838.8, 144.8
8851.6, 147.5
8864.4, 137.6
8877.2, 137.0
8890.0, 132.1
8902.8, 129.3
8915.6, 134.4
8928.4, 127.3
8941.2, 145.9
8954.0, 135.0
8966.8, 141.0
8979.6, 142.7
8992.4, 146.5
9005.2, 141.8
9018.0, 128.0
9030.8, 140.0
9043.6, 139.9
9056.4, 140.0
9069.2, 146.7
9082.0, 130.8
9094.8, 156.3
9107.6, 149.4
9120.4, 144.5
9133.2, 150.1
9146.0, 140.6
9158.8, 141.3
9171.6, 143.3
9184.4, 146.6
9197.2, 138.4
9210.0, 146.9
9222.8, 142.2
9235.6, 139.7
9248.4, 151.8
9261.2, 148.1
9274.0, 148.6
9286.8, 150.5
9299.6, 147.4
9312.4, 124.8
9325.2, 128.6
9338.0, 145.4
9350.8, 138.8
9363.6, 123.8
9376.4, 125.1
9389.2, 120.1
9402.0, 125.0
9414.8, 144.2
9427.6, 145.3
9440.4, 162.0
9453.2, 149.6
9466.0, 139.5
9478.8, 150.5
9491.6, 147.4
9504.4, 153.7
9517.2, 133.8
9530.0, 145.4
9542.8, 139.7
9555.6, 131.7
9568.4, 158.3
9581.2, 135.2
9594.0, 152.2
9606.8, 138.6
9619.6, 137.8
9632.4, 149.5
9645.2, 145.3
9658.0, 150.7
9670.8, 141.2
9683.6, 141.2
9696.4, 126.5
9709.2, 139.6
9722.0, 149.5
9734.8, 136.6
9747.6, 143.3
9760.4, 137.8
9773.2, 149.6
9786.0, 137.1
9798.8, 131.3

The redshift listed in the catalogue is 0.59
